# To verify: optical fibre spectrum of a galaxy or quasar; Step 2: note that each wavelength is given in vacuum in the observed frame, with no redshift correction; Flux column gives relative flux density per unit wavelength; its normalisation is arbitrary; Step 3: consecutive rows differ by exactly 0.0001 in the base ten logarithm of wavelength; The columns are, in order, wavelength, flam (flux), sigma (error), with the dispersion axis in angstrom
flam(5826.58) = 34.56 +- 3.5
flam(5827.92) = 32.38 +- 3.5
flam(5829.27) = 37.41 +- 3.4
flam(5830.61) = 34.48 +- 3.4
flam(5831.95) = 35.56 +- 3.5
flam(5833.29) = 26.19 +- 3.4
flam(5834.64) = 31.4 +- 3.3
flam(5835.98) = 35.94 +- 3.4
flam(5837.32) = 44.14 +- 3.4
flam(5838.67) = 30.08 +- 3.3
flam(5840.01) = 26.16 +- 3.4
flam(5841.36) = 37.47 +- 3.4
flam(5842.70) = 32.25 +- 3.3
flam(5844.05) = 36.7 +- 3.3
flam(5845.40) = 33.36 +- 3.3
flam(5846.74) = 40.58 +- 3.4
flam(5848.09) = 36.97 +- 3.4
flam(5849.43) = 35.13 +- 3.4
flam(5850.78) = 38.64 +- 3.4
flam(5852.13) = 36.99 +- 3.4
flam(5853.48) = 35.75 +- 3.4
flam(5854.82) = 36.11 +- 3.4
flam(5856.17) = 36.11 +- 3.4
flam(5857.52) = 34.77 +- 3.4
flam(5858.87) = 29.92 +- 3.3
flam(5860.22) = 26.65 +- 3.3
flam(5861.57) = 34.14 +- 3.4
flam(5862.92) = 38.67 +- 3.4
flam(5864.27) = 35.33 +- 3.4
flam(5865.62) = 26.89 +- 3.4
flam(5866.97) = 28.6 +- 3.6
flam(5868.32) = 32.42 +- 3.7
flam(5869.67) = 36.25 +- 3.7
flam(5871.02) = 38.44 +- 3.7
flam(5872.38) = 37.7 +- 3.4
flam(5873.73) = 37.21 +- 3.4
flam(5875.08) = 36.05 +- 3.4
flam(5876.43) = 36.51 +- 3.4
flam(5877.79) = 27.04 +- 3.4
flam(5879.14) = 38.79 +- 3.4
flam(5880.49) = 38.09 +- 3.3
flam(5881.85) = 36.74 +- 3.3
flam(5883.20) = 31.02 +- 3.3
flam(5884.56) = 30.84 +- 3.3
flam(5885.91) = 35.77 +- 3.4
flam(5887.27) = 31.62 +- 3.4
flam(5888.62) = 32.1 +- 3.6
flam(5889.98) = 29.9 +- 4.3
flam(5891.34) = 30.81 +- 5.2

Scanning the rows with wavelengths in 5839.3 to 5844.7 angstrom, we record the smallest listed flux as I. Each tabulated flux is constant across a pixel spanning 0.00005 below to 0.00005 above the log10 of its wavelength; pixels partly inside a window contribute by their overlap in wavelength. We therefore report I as 26.16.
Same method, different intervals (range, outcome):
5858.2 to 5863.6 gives 26.65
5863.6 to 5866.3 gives 26.89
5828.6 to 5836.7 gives 26.19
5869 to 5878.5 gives 27.04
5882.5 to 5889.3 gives 30.84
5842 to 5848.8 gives 32.25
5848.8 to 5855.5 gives 35.13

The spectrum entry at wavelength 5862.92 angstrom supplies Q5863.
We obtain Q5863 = 38.67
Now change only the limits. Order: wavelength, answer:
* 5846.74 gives 40.58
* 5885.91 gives 35.77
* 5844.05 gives 36.7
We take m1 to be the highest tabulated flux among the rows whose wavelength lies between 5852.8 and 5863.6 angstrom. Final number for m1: 38.67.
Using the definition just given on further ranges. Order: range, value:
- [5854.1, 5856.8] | 36.11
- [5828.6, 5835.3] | 37.41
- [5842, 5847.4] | 40.58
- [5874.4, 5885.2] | 38.79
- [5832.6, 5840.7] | 44.14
